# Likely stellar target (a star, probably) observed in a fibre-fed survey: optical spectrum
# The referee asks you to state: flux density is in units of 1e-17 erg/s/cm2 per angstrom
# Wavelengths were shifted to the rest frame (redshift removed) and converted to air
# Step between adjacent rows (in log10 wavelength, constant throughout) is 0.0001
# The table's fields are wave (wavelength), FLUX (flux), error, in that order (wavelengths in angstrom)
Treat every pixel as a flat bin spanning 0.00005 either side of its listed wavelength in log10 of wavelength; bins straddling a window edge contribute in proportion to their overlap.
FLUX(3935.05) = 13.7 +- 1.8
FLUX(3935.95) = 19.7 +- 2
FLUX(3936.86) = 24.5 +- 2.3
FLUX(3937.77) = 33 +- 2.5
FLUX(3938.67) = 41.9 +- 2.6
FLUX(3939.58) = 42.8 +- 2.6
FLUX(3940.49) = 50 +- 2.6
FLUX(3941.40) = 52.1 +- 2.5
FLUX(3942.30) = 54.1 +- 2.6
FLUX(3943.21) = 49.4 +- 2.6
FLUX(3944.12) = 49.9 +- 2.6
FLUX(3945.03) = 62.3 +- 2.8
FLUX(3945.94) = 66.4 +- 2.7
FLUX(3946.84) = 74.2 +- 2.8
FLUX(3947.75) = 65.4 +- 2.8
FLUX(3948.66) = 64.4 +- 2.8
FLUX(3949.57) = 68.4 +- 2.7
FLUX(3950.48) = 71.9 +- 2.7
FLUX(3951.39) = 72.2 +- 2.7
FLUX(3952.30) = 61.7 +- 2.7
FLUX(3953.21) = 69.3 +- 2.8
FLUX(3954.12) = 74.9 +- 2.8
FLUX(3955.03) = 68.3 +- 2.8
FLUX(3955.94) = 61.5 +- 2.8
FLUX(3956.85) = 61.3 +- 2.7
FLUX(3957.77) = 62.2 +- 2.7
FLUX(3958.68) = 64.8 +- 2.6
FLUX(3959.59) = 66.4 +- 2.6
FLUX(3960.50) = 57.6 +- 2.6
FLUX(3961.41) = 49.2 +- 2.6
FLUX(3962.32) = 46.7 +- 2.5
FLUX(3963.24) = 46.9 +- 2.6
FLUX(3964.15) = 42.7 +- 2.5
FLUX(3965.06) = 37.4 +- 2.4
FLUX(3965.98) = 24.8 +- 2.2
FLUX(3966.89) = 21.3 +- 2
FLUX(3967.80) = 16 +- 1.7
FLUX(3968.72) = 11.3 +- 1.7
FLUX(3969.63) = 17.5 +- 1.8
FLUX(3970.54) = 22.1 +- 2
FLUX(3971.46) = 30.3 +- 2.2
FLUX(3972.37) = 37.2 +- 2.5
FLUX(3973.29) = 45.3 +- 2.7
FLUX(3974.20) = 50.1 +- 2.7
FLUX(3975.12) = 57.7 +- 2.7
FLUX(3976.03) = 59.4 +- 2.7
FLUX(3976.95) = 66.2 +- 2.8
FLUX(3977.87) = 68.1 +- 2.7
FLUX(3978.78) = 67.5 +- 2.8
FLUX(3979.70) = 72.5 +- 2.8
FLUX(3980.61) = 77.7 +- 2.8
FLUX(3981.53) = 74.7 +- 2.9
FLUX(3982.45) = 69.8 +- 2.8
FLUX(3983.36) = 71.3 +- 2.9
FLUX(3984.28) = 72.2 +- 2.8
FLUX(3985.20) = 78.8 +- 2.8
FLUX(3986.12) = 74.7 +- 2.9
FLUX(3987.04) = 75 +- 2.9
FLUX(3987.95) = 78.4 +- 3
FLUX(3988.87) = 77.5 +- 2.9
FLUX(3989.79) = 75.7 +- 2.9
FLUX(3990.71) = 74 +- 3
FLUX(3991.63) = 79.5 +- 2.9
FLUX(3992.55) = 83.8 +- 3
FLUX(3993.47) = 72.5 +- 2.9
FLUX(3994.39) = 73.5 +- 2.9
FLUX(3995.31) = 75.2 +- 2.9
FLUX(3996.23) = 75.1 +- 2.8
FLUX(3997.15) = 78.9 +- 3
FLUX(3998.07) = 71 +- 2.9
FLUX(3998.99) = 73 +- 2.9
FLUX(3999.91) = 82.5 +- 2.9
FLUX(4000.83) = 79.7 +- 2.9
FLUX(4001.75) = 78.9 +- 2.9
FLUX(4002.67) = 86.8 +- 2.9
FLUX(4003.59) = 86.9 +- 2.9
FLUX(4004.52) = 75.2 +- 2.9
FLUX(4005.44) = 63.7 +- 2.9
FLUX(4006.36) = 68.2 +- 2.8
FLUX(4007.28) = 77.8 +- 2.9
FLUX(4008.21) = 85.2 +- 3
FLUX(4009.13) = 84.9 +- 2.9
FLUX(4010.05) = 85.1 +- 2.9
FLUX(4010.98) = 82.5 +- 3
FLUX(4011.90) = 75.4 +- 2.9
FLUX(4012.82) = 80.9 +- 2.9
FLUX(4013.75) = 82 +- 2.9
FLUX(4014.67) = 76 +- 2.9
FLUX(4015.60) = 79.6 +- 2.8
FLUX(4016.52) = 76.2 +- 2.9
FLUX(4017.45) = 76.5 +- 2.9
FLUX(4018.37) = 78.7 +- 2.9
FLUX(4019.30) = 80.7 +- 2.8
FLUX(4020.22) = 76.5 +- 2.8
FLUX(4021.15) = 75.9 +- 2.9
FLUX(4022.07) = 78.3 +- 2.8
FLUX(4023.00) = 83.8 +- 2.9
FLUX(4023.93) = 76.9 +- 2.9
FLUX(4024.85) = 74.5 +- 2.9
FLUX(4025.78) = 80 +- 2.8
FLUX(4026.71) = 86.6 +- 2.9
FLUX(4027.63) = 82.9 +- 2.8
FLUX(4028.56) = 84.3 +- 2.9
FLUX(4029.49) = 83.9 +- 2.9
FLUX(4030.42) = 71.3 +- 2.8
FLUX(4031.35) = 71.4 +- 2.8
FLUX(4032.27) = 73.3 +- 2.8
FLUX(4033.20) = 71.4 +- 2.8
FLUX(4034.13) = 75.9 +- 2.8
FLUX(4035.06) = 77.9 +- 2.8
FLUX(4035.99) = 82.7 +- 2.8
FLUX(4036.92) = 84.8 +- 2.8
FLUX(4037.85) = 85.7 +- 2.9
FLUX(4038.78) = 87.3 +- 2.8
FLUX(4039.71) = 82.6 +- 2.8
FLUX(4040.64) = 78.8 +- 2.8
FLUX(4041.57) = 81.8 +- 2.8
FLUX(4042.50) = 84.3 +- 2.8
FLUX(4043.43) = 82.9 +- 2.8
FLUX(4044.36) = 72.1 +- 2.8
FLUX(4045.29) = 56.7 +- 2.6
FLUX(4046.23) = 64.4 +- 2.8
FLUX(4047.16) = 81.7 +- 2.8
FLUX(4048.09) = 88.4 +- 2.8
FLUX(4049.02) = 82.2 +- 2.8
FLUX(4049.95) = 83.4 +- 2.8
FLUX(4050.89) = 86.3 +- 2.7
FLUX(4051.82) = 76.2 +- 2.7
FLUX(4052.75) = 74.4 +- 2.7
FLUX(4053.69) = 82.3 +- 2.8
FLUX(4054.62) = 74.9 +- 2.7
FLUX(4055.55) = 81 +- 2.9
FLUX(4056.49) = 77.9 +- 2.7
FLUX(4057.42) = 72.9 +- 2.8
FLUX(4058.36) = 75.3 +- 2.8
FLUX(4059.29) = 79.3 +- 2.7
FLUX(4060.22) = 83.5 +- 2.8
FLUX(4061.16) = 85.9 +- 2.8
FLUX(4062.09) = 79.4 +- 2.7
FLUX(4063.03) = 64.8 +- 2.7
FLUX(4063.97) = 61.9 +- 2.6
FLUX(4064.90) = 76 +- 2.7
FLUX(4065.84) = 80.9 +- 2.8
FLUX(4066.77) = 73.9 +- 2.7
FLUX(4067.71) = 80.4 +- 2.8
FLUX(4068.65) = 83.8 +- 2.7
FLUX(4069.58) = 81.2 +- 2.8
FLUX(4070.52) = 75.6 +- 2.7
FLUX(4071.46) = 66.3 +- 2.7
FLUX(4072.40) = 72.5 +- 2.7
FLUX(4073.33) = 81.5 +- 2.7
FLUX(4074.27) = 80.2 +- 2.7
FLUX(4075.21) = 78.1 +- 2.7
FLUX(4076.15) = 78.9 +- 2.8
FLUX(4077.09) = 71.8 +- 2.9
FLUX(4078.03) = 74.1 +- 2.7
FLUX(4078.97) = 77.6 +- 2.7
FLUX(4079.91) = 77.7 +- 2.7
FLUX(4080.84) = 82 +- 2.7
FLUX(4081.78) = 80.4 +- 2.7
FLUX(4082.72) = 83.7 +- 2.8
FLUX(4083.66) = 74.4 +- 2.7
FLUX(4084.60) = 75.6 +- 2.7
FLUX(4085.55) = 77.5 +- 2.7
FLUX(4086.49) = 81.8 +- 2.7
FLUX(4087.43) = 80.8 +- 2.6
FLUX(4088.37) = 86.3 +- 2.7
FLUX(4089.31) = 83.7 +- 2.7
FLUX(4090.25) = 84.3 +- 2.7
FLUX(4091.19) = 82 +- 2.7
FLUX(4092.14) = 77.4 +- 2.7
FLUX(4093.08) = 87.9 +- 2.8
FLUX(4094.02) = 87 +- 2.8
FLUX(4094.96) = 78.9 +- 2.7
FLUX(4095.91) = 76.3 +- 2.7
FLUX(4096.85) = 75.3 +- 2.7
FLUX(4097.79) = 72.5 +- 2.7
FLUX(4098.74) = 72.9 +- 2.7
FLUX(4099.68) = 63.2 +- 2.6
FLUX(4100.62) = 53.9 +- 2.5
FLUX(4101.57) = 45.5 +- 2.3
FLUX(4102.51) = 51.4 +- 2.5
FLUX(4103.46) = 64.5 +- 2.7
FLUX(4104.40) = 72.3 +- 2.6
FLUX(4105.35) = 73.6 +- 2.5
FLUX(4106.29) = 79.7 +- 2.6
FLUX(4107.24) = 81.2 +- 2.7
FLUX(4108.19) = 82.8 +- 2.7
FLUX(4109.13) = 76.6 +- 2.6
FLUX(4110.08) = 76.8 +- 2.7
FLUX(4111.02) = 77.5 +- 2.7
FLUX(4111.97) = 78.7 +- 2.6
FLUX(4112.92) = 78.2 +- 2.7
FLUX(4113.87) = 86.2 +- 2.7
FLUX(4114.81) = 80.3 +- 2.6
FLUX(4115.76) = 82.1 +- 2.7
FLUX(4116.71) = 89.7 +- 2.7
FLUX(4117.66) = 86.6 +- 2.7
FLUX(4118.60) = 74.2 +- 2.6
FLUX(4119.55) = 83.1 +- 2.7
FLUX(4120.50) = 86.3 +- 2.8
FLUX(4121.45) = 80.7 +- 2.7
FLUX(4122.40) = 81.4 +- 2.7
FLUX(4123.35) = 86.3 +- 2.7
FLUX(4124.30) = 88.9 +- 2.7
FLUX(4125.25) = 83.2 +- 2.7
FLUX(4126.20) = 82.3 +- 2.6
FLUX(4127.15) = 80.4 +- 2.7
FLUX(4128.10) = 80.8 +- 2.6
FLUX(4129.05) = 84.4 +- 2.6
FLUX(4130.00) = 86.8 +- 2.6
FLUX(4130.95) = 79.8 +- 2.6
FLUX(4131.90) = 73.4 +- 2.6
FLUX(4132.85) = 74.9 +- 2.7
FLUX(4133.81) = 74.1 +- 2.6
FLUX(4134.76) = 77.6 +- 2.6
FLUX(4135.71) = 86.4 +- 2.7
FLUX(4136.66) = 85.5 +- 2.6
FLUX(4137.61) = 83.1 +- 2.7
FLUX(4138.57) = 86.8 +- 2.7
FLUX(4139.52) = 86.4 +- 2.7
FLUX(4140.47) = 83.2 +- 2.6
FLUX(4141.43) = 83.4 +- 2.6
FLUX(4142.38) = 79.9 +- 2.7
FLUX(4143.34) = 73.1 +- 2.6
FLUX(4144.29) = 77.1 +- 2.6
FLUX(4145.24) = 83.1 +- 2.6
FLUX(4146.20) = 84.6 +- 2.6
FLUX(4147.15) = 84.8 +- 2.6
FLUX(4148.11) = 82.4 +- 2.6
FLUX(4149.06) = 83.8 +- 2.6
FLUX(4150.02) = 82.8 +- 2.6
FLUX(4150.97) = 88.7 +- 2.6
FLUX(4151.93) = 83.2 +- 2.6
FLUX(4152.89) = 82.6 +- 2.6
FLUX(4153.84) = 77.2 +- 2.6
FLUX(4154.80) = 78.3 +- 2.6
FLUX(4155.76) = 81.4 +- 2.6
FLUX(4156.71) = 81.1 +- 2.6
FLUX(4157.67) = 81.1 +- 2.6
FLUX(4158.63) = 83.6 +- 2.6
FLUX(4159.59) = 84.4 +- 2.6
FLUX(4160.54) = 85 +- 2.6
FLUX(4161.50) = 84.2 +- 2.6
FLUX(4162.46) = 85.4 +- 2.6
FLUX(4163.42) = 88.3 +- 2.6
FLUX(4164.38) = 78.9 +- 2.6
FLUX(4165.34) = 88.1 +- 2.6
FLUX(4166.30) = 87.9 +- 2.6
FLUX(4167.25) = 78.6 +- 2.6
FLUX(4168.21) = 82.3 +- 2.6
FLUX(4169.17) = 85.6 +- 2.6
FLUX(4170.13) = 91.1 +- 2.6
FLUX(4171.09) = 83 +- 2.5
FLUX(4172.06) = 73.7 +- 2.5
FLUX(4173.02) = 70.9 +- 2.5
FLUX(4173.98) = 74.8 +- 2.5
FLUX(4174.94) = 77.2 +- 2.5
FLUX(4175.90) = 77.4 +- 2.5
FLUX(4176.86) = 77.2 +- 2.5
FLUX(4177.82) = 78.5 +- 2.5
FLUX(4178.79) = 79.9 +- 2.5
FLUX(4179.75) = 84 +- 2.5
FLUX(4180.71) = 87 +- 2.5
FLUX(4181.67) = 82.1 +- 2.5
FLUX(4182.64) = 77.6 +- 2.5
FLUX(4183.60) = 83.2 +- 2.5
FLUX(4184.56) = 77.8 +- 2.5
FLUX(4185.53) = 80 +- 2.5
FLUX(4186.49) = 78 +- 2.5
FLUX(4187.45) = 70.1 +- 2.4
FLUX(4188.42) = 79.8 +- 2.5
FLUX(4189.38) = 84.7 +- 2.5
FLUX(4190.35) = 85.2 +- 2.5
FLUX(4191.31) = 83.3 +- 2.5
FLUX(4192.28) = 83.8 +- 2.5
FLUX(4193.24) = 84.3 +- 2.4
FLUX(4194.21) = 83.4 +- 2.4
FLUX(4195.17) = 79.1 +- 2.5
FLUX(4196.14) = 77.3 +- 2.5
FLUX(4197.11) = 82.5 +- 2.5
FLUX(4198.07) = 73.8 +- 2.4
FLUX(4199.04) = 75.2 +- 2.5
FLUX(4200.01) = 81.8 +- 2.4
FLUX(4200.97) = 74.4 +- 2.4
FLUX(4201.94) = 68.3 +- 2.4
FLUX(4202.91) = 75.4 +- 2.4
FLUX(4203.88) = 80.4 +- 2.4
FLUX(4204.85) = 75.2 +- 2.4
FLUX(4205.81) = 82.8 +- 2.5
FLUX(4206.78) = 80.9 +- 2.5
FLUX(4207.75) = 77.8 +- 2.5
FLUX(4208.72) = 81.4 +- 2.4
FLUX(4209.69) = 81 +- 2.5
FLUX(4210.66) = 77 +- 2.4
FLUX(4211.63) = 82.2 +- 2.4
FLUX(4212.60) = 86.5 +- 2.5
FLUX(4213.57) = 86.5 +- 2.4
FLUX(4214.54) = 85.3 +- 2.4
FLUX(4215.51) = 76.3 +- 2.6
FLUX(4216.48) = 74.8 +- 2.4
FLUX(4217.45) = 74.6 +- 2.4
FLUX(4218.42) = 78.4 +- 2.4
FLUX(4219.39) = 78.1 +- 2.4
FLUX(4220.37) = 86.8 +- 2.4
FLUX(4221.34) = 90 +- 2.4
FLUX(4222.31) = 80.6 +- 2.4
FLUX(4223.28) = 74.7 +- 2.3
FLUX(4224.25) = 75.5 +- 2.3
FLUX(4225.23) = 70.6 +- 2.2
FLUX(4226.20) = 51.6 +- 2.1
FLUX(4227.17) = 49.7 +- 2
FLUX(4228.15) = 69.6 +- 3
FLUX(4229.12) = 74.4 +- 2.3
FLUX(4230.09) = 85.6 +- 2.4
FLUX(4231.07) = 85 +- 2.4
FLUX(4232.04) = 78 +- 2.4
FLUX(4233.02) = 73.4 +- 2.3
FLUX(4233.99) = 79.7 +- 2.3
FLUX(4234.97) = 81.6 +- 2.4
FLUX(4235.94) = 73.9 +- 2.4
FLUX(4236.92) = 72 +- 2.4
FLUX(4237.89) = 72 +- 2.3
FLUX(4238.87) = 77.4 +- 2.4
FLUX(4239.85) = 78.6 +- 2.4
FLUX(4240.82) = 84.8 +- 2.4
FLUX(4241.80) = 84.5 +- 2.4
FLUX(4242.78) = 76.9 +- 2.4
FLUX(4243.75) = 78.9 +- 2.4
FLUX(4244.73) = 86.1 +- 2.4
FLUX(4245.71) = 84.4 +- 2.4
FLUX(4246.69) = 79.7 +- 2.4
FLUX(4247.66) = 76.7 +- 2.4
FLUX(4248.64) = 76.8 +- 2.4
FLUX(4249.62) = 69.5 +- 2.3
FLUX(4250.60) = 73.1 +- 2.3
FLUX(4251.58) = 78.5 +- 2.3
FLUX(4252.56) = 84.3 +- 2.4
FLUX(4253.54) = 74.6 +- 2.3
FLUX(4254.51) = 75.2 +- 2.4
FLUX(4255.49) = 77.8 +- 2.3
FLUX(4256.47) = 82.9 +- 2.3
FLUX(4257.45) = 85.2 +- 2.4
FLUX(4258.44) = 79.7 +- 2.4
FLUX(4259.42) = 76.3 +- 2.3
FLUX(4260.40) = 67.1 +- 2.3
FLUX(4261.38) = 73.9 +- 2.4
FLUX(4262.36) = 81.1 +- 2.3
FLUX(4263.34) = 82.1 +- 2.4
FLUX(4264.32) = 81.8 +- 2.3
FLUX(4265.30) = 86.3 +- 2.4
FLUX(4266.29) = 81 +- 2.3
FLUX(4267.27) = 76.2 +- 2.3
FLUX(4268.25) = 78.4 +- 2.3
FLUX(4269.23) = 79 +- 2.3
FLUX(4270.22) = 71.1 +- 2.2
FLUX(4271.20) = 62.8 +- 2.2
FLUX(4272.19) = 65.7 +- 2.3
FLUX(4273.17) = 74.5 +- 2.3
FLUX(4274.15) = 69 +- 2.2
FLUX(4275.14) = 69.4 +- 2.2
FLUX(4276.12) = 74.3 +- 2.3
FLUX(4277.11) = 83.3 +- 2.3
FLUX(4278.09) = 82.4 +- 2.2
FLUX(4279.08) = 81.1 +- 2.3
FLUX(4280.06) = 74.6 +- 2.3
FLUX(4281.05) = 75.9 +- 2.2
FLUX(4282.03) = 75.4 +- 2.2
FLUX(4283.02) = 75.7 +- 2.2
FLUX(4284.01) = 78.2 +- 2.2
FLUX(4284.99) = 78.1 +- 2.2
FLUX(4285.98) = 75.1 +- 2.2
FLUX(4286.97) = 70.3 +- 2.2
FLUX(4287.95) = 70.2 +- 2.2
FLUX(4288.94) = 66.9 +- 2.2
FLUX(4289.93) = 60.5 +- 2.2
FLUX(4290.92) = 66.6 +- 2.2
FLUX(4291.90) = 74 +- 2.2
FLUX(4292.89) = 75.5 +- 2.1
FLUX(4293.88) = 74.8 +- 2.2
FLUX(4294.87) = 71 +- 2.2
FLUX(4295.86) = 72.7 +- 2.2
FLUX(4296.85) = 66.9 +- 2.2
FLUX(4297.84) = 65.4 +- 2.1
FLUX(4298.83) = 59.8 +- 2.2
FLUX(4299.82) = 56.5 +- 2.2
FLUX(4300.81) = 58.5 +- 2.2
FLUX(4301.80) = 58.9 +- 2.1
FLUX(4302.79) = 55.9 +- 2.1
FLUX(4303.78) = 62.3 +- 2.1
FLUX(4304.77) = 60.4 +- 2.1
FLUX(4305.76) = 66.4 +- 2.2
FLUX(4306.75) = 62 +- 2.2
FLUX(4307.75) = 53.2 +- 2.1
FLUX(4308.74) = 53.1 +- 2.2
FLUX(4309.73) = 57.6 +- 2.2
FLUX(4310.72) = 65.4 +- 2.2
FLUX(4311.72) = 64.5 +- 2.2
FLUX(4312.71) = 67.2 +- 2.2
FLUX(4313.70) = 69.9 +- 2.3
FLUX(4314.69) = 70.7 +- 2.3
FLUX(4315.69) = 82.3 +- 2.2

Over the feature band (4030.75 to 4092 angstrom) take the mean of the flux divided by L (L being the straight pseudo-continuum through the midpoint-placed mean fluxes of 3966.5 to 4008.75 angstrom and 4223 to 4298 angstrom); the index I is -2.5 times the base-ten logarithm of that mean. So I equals -0.15 mag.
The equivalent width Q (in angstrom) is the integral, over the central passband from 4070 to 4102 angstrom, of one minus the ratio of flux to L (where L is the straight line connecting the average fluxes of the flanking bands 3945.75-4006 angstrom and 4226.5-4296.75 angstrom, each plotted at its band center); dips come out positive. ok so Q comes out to -4.0 angstrom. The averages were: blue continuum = 63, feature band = 76.4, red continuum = 75.8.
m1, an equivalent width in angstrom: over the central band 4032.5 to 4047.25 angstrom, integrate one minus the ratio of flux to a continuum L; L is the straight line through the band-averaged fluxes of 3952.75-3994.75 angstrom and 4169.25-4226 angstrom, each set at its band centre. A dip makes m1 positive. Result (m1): -3.1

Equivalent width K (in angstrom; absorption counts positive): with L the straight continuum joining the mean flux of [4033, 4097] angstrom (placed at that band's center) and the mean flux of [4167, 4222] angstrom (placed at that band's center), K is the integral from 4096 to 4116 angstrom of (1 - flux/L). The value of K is 1.6 angstrom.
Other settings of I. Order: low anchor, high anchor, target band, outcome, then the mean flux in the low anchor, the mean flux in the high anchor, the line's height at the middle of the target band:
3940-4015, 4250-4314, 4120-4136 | -0.200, 64.3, 71.5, 67.9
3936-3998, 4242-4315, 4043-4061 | -0.244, 58.4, 72.3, 62.2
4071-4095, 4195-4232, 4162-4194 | -0.045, 79.4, 77.4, 77.9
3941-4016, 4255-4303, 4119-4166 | -0.189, 64.7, 73.1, 69.3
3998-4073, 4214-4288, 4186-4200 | -0.041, 78.3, 76.7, 77.2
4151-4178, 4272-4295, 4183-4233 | 0.006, 81.6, 73.6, 78.7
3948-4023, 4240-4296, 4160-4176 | -0.130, 66.5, 76.2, 72.8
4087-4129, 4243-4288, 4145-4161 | -0.068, 78.1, 76.9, 77.8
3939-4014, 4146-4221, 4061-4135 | -0.056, 63.9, 80.8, 73.8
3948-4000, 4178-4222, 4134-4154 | -0.100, 60.9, 80.2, 75.4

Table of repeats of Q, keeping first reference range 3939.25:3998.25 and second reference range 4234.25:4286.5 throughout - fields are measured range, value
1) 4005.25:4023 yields -4.5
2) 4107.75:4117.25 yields -1.7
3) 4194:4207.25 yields -0.7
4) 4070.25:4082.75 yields -2.0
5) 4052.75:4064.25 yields -2.0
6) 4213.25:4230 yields -0.1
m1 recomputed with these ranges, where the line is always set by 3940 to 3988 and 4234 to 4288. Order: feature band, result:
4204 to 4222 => -1.7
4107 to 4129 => -4.8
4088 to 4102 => -2.0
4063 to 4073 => -1.7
